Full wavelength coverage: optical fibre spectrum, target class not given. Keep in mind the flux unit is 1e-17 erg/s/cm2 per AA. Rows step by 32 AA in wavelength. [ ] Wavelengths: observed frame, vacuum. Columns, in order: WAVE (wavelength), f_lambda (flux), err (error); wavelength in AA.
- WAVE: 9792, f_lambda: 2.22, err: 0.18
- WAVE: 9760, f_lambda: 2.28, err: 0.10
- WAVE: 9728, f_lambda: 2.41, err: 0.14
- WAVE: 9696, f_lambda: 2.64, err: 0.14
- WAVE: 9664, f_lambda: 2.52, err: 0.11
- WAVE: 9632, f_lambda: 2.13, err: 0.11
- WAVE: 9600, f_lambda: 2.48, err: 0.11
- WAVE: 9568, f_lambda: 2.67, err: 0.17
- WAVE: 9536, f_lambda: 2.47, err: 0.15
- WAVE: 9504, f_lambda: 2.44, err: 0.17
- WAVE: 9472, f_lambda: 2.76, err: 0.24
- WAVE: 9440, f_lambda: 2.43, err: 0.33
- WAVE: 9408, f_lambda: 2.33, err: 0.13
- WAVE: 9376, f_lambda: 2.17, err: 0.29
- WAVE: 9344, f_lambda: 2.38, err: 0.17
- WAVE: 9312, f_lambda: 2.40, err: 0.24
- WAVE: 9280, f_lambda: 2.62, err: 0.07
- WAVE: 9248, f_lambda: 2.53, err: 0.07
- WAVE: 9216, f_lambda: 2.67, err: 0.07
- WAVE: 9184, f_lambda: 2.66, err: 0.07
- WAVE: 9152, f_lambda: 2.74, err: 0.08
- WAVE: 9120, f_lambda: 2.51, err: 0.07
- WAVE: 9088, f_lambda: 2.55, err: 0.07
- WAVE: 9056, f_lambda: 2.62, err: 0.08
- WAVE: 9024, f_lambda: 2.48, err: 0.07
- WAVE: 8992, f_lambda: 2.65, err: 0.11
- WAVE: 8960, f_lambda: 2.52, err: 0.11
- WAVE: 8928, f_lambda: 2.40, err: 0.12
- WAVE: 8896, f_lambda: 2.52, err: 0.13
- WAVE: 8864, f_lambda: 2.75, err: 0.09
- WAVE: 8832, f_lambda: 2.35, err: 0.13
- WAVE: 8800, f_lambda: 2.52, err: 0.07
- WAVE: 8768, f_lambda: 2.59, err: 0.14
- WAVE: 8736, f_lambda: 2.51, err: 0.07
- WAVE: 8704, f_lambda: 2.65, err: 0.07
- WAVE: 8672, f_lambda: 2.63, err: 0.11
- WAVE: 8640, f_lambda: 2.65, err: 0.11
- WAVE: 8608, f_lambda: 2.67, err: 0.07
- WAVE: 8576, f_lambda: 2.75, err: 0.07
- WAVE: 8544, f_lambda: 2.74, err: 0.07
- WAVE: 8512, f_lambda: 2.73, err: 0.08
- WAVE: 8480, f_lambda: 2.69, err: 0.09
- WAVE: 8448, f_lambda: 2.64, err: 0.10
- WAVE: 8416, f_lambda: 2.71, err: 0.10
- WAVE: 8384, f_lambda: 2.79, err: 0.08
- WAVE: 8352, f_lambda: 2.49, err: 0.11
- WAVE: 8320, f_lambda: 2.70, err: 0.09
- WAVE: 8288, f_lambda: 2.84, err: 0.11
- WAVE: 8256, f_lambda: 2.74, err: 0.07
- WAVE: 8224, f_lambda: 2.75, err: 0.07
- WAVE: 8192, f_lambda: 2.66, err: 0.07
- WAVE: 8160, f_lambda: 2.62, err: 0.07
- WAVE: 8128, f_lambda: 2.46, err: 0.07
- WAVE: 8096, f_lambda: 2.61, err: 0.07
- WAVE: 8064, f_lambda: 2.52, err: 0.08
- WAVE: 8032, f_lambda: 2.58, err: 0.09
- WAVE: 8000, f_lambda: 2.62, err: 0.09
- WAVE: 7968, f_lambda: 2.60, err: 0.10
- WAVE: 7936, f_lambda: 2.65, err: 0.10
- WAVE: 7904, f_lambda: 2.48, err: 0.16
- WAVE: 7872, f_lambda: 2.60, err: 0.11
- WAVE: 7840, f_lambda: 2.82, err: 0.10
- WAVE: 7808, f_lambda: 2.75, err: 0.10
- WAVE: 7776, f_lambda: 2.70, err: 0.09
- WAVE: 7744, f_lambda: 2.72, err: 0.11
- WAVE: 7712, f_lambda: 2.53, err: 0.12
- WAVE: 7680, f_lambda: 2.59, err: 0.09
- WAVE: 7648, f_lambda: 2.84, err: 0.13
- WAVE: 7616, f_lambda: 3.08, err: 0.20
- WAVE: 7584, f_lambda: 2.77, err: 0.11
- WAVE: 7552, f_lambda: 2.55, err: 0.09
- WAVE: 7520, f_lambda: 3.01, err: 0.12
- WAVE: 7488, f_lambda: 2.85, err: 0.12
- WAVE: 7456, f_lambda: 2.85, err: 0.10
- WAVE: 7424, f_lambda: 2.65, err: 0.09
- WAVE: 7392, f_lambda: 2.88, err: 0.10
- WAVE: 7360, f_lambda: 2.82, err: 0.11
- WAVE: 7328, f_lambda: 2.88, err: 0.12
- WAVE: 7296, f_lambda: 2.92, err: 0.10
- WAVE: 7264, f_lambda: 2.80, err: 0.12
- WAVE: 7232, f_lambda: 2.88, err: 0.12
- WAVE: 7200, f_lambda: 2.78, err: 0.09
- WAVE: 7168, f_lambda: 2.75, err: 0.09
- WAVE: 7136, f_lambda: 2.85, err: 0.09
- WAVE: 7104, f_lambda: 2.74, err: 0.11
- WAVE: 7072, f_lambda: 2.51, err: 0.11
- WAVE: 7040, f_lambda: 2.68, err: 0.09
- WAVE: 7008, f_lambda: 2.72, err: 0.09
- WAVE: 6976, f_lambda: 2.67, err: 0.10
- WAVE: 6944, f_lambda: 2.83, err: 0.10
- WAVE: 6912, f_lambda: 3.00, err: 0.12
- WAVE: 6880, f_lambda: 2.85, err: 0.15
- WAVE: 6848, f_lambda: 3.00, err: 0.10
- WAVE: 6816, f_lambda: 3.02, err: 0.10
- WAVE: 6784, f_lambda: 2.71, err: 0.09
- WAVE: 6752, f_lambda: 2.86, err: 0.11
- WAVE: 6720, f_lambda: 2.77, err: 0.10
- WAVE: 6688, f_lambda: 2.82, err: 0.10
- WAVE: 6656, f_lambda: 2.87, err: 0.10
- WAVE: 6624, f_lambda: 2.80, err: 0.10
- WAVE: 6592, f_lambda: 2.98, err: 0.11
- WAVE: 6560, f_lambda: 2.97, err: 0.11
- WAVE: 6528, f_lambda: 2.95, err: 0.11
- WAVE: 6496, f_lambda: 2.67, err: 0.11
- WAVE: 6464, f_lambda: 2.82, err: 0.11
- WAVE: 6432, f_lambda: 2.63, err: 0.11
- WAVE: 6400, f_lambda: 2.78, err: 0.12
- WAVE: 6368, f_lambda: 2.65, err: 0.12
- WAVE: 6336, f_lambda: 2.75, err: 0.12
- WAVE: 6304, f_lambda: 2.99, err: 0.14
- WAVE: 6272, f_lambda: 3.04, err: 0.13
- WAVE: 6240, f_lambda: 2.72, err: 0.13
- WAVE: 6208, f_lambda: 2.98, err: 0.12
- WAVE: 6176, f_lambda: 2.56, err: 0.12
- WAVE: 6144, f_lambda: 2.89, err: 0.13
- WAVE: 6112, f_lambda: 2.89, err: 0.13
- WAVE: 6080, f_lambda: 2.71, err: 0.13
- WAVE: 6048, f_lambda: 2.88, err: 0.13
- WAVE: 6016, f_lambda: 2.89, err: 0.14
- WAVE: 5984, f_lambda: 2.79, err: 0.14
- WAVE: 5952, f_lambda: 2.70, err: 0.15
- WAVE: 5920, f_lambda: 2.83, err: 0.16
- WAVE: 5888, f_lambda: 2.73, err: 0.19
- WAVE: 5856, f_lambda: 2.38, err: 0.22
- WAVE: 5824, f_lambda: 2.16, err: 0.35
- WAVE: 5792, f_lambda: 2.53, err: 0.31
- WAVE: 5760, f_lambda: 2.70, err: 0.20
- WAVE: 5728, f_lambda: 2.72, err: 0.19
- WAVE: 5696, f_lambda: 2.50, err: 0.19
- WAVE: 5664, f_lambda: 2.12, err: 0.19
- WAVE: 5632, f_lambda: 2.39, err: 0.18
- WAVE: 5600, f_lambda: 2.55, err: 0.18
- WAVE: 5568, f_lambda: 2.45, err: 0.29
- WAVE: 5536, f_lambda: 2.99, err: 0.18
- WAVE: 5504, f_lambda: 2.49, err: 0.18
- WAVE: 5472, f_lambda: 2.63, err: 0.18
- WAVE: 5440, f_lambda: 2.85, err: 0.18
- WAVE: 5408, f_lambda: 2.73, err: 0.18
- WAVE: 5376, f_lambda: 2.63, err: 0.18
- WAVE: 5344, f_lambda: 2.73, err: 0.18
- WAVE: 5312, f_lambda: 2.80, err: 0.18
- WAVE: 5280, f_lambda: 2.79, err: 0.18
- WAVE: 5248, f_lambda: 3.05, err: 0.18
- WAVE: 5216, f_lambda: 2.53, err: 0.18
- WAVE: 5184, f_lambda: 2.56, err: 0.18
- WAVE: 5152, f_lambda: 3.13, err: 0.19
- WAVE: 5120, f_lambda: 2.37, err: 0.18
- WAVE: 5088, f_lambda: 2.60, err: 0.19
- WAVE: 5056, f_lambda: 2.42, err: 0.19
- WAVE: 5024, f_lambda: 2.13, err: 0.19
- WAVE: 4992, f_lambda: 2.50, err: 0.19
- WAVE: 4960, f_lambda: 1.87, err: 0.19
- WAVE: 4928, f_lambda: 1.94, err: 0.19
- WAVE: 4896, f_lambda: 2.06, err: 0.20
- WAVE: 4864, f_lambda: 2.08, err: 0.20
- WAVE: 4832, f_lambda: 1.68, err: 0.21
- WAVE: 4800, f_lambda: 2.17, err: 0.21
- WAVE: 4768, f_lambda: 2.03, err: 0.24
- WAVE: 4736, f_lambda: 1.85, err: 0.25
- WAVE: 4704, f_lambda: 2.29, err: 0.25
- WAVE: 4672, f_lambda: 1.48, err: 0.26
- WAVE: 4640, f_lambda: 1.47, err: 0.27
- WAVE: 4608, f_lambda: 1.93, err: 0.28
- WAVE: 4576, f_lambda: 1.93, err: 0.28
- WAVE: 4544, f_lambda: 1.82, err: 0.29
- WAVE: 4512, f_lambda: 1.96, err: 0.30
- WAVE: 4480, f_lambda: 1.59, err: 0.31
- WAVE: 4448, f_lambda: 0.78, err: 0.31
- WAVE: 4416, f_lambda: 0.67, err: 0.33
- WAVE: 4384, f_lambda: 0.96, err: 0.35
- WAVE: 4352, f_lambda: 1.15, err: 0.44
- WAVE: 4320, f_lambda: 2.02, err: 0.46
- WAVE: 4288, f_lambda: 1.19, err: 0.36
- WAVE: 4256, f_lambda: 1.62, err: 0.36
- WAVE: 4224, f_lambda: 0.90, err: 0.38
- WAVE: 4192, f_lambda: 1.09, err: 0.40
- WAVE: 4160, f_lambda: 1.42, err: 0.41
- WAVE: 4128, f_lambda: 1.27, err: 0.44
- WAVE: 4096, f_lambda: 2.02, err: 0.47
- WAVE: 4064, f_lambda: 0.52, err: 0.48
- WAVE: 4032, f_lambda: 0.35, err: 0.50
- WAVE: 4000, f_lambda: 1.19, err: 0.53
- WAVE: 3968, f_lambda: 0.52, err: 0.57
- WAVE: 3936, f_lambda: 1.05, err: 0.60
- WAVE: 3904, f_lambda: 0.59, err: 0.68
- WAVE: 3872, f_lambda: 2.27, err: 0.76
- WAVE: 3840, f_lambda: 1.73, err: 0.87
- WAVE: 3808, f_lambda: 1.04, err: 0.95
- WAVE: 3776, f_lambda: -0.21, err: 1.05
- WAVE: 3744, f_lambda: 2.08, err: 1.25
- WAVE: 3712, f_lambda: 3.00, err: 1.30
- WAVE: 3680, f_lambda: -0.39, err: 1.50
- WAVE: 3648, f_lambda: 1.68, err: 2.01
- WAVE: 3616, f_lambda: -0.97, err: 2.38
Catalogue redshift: 0.13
